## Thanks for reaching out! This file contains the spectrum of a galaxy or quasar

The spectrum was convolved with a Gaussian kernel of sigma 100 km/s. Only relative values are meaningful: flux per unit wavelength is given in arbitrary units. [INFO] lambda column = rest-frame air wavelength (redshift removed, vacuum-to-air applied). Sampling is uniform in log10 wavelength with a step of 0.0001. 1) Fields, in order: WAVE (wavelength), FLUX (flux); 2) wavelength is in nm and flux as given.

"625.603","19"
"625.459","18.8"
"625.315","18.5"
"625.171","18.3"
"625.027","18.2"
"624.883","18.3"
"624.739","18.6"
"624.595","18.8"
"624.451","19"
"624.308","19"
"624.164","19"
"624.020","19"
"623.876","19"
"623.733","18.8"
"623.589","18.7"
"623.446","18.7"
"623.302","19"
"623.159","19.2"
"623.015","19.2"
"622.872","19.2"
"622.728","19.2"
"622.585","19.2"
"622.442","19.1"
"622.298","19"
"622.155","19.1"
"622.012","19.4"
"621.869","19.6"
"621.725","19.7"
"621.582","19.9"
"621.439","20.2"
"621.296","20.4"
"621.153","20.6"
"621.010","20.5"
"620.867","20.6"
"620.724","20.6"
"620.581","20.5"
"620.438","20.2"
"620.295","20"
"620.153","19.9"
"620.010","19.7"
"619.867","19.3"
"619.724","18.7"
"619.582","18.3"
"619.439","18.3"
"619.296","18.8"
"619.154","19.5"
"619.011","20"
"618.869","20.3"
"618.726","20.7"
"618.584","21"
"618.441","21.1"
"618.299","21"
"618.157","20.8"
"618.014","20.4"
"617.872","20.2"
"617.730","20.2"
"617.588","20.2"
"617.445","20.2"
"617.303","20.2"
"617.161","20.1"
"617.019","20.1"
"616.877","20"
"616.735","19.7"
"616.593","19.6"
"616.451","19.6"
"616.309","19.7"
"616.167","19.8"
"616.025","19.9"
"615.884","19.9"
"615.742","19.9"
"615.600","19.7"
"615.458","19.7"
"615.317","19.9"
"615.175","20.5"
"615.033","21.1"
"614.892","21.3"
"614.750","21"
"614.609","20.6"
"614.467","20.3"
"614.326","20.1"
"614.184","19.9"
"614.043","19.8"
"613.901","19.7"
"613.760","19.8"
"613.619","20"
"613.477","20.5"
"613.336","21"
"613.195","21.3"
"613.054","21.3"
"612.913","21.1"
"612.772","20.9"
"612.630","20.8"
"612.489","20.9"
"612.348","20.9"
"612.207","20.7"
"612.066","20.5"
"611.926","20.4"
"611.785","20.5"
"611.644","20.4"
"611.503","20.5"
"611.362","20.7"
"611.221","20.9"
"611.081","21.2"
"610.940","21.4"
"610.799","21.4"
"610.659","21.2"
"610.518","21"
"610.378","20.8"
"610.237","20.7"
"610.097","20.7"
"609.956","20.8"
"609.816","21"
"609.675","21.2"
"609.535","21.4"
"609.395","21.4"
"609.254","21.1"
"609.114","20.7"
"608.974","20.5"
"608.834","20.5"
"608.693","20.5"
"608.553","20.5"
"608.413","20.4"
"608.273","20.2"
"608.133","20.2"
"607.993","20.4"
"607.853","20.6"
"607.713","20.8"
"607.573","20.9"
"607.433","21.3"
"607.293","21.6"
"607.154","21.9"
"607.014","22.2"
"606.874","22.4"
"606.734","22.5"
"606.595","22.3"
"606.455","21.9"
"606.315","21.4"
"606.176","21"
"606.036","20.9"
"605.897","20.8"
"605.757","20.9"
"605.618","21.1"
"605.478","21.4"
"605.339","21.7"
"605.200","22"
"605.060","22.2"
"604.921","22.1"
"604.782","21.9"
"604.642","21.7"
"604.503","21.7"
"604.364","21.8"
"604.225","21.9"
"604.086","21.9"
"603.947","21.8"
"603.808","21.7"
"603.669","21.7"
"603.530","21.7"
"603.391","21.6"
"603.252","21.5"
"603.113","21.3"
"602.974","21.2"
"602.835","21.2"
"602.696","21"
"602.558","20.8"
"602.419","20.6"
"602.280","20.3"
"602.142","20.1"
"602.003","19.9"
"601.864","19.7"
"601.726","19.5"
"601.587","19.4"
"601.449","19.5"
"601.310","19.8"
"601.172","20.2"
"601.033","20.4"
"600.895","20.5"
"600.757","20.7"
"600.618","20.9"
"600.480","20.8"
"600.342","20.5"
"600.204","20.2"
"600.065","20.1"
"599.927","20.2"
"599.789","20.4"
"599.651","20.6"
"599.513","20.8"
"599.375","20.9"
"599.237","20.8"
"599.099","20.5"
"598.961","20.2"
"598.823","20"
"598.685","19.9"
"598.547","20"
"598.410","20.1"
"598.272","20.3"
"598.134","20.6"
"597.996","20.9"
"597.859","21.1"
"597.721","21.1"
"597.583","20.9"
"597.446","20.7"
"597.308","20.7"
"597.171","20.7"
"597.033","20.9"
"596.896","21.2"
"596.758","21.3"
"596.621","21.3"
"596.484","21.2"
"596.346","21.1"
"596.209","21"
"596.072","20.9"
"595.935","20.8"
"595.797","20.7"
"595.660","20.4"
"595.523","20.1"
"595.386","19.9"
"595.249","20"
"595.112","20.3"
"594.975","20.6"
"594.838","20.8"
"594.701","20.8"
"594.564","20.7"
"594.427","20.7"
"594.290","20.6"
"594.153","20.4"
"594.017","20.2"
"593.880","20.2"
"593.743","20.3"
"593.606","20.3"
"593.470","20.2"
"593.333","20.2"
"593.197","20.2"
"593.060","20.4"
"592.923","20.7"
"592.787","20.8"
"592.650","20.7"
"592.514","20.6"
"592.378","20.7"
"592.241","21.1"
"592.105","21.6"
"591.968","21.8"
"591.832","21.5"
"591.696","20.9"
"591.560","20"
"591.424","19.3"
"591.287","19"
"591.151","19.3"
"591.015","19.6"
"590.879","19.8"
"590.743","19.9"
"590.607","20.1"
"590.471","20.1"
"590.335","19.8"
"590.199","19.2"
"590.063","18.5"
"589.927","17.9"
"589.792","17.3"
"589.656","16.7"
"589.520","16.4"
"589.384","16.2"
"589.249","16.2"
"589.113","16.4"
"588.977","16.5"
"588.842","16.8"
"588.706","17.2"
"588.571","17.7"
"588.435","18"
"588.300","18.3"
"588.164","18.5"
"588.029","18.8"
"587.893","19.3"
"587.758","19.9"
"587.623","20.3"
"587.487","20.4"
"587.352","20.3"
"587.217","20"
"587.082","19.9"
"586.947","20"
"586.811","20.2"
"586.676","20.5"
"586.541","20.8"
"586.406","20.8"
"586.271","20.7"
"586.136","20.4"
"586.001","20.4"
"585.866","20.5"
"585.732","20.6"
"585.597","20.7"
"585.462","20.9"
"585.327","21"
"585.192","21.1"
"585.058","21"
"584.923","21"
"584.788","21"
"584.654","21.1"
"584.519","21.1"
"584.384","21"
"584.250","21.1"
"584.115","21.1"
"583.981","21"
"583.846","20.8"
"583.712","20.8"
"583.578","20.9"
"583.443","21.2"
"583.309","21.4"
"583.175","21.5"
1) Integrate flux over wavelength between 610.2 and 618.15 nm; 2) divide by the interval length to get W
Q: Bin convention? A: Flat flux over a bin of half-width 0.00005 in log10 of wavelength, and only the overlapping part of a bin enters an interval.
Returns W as 20.4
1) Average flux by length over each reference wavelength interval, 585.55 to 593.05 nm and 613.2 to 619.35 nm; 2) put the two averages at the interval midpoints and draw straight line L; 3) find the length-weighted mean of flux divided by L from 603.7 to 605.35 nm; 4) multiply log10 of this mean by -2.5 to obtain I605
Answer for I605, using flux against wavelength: -0.10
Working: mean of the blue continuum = 19.5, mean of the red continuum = 20.2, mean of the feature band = 21.9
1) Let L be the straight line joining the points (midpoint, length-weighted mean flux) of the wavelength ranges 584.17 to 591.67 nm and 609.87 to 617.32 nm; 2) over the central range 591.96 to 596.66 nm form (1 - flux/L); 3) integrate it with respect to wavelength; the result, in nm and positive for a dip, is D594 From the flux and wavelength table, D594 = -0.218 nm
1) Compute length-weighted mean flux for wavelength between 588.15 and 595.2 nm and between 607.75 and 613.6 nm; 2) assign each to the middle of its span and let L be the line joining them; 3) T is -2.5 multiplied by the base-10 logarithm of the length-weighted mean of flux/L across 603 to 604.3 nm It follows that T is -0.07 mag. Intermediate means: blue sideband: 19.5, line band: 21.7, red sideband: 20.8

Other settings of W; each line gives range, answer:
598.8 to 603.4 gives 20.5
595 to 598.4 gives 20.7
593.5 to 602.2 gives 20.5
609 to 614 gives 20.8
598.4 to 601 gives 20.4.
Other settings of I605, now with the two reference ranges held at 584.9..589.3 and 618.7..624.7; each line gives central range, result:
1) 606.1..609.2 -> -0.09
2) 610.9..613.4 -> -0.07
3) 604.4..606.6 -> -0.11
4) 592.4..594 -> -0.05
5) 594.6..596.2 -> -0.05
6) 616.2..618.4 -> -0.04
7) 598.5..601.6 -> -0.04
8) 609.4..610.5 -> -0.08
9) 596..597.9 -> -0.08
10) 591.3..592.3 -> -0.07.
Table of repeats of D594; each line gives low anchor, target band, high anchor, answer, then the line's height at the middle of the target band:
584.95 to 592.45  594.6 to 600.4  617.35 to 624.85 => -0.32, 19.5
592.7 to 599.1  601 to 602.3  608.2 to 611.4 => 0.05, 20.7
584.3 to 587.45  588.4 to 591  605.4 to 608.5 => 0.35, 20.8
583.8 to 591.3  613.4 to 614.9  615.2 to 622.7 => -0.03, 19.8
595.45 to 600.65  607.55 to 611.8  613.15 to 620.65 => -0.10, 20.3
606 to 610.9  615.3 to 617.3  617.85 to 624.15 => 0.04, 20.2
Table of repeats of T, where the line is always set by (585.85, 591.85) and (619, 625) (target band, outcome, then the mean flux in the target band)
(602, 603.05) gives -0.08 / 20.7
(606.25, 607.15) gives -0.15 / 22.1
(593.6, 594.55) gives -0.07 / 20.4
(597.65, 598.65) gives -0.08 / 20.6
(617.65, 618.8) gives -0.07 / 20.7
